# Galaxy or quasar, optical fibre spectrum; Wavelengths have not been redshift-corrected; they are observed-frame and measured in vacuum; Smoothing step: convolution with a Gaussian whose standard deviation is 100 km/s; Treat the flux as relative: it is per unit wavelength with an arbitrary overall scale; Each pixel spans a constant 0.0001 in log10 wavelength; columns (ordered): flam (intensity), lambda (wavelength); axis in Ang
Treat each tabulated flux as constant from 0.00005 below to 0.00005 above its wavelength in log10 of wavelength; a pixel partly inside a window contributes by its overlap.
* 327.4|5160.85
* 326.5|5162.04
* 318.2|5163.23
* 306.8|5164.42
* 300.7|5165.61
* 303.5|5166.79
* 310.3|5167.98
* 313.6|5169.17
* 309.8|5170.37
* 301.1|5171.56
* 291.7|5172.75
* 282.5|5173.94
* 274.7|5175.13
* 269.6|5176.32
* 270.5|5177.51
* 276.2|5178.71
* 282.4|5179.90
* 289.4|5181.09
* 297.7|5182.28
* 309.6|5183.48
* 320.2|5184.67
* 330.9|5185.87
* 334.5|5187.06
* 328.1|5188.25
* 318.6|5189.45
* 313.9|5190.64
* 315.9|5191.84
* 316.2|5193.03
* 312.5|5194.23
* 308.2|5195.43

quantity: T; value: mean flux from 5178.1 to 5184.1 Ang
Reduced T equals 291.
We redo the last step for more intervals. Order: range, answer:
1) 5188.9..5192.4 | 316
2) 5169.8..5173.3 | 301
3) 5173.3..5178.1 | 275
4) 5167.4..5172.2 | 308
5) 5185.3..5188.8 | 332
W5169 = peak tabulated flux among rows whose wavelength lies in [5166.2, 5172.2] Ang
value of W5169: 313.6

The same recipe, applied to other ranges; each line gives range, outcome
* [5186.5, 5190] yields 334.5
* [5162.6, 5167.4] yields 318.2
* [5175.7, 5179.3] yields 276.2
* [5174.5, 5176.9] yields 274.7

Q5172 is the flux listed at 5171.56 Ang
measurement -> 301.1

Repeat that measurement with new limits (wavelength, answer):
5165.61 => 300.7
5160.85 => 327.4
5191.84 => 315.9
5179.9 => 282.4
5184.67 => 320.2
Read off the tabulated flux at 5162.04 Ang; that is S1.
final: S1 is 326.5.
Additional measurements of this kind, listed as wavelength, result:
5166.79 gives 303.5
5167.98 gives 310.3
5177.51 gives 270.5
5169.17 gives 313.6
